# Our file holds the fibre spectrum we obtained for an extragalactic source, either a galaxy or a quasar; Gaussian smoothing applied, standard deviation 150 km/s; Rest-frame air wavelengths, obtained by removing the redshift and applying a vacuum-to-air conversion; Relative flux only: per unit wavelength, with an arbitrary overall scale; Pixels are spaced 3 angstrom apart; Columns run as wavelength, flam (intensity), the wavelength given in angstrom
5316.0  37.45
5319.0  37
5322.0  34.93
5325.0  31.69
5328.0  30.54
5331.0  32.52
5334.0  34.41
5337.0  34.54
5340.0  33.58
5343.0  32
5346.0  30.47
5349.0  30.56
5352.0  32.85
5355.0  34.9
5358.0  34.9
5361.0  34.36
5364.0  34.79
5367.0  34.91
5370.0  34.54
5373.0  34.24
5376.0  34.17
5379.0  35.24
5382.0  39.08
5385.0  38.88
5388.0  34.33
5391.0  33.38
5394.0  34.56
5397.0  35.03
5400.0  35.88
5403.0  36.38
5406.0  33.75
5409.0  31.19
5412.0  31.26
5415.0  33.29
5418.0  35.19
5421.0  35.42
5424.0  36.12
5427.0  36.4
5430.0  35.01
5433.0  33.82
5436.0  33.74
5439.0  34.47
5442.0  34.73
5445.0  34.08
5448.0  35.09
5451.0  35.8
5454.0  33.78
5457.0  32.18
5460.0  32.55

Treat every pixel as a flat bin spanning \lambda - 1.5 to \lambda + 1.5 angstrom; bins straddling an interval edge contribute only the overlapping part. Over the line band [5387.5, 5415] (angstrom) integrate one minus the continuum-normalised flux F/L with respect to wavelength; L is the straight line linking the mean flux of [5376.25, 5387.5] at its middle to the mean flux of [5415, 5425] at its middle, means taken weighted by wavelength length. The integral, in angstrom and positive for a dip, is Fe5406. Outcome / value 1.67 angstrom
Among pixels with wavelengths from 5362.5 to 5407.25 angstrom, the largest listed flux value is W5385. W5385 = 39.08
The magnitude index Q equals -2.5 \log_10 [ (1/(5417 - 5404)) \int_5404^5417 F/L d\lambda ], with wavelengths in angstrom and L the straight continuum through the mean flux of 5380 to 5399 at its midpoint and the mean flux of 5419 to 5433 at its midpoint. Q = 0.096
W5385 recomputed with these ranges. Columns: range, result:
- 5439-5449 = 35.09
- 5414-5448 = 36.4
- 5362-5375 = 34.91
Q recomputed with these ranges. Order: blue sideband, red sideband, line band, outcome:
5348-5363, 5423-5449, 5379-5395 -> -0.059 mag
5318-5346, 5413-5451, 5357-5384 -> -0.043 mag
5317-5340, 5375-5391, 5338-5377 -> 0.046 mag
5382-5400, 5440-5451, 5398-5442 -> 0.023 mag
